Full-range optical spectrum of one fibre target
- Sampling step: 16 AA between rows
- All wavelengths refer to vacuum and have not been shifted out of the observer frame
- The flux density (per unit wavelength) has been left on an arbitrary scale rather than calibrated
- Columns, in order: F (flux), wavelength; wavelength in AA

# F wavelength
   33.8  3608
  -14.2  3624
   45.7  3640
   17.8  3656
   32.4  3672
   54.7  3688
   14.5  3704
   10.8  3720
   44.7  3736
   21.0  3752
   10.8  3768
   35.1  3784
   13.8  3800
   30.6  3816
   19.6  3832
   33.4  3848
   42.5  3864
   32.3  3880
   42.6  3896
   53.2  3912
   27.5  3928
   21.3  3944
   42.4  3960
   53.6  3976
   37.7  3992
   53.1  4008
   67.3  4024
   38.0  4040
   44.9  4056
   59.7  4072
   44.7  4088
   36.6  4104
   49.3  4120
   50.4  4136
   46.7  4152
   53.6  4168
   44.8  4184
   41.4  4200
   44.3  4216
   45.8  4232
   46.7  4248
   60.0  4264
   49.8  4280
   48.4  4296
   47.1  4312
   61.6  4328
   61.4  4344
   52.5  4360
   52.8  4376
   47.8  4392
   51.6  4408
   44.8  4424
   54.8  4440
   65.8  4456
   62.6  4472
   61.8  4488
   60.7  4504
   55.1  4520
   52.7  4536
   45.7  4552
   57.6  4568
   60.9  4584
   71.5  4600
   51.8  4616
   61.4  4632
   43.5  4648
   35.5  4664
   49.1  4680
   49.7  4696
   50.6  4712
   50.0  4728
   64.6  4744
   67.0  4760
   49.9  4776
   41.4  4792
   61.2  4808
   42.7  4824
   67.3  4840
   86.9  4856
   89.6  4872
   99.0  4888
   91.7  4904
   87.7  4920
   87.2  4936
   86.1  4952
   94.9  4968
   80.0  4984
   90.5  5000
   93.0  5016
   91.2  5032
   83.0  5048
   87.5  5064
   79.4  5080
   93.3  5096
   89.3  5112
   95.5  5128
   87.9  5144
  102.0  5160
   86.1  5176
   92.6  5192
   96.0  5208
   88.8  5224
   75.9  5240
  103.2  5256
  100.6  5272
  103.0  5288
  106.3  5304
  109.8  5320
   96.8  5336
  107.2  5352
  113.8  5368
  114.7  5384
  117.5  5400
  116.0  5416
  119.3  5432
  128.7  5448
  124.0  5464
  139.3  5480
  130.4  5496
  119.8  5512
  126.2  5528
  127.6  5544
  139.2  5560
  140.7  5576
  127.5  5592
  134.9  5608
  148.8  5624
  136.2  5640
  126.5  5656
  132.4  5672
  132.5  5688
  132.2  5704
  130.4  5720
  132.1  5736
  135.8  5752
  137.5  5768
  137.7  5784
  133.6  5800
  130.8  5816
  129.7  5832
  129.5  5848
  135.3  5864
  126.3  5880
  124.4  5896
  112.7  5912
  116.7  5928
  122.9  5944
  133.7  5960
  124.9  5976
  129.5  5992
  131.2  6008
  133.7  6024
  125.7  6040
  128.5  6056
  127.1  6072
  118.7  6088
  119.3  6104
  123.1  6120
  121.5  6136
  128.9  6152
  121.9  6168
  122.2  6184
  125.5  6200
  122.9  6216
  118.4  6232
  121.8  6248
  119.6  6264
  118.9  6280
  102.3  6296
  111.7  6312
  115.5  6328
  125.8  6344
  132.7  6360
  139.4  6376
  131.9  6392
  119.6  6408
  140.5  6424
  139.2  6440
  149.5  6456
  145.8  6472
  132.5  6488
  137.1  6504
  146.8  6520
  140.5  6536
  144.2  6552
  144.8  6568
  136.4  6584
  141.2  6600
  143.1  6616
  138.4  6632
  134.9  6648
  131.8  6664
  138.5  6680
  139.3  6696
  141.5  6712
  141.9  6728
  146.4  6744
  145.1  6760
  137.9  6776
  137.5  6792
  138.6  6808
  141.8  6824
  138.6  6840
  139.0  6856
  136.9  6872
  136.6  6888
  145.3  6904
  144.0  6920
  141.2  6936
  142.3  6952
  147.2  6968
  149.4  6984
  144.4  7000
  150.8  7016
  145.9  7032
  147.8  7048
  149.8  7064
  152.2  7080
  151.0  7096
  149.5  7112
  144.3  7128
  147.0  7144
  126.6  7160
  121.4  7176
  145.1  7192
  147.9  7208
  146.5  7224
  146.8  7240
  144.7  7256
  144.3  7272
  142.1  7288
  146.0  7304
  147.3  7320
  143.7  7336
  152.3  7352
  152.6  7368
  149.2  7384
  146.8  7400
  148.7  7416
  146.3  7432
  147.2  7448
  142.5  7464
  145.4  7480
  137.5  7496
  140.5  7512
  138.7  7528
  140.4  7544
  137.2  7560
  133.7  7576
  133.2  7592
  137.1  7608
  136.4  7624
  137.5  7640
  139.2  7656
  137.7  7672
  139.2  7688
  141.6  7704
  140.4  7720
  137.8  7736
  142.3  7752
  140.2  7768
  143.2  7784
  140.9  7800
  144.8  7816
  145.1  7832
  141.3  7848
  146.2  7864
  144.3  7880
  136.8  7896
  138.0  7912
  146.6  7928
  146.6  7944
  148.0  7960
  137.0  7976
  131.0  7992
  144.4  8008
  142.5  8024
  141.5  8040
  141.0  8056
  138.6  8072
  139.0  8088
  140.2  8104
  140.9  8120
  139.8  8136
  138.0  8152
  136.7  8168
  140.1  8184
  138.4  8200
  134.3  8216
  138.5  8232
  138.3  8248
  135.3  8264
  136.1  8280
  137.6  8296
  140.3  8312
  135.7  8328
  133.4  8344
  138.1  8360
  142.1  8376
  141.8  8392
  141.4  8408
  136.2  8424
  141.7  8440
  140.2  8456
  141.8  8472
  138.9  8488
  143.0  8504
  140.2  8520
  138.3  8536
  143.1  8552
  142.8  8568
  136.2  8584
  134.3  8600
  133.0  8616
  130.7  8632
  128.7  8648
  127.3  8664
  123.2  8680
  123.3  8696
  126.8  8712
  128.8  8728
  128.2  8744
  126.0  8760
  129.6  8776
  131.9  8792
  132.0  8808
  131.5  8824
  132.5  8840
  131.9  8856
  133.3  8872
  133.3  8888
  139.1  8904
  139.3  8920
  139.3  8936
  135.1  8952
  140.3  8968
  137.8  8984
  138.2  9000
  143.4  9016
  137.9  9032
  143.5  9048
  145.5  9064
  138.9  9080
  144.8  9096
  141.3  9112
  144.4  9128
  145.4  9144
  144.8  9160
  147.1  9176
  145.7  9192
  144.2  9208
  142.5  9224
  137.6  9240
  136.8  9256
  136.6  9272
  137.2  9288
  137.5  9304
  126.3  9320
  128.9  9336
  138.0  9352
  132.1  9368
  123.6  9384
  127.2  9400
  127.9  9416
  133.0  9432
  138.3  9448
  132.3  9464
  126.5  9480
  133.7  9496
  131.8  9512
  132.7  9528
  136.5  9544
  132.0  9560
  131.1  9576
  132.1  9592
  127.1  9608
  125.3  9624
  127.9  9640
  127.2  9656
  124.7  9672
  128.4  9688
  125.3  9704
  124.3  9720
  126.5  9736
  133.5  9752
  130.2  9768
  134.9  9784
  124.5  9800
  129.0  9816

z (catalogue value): 0.216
